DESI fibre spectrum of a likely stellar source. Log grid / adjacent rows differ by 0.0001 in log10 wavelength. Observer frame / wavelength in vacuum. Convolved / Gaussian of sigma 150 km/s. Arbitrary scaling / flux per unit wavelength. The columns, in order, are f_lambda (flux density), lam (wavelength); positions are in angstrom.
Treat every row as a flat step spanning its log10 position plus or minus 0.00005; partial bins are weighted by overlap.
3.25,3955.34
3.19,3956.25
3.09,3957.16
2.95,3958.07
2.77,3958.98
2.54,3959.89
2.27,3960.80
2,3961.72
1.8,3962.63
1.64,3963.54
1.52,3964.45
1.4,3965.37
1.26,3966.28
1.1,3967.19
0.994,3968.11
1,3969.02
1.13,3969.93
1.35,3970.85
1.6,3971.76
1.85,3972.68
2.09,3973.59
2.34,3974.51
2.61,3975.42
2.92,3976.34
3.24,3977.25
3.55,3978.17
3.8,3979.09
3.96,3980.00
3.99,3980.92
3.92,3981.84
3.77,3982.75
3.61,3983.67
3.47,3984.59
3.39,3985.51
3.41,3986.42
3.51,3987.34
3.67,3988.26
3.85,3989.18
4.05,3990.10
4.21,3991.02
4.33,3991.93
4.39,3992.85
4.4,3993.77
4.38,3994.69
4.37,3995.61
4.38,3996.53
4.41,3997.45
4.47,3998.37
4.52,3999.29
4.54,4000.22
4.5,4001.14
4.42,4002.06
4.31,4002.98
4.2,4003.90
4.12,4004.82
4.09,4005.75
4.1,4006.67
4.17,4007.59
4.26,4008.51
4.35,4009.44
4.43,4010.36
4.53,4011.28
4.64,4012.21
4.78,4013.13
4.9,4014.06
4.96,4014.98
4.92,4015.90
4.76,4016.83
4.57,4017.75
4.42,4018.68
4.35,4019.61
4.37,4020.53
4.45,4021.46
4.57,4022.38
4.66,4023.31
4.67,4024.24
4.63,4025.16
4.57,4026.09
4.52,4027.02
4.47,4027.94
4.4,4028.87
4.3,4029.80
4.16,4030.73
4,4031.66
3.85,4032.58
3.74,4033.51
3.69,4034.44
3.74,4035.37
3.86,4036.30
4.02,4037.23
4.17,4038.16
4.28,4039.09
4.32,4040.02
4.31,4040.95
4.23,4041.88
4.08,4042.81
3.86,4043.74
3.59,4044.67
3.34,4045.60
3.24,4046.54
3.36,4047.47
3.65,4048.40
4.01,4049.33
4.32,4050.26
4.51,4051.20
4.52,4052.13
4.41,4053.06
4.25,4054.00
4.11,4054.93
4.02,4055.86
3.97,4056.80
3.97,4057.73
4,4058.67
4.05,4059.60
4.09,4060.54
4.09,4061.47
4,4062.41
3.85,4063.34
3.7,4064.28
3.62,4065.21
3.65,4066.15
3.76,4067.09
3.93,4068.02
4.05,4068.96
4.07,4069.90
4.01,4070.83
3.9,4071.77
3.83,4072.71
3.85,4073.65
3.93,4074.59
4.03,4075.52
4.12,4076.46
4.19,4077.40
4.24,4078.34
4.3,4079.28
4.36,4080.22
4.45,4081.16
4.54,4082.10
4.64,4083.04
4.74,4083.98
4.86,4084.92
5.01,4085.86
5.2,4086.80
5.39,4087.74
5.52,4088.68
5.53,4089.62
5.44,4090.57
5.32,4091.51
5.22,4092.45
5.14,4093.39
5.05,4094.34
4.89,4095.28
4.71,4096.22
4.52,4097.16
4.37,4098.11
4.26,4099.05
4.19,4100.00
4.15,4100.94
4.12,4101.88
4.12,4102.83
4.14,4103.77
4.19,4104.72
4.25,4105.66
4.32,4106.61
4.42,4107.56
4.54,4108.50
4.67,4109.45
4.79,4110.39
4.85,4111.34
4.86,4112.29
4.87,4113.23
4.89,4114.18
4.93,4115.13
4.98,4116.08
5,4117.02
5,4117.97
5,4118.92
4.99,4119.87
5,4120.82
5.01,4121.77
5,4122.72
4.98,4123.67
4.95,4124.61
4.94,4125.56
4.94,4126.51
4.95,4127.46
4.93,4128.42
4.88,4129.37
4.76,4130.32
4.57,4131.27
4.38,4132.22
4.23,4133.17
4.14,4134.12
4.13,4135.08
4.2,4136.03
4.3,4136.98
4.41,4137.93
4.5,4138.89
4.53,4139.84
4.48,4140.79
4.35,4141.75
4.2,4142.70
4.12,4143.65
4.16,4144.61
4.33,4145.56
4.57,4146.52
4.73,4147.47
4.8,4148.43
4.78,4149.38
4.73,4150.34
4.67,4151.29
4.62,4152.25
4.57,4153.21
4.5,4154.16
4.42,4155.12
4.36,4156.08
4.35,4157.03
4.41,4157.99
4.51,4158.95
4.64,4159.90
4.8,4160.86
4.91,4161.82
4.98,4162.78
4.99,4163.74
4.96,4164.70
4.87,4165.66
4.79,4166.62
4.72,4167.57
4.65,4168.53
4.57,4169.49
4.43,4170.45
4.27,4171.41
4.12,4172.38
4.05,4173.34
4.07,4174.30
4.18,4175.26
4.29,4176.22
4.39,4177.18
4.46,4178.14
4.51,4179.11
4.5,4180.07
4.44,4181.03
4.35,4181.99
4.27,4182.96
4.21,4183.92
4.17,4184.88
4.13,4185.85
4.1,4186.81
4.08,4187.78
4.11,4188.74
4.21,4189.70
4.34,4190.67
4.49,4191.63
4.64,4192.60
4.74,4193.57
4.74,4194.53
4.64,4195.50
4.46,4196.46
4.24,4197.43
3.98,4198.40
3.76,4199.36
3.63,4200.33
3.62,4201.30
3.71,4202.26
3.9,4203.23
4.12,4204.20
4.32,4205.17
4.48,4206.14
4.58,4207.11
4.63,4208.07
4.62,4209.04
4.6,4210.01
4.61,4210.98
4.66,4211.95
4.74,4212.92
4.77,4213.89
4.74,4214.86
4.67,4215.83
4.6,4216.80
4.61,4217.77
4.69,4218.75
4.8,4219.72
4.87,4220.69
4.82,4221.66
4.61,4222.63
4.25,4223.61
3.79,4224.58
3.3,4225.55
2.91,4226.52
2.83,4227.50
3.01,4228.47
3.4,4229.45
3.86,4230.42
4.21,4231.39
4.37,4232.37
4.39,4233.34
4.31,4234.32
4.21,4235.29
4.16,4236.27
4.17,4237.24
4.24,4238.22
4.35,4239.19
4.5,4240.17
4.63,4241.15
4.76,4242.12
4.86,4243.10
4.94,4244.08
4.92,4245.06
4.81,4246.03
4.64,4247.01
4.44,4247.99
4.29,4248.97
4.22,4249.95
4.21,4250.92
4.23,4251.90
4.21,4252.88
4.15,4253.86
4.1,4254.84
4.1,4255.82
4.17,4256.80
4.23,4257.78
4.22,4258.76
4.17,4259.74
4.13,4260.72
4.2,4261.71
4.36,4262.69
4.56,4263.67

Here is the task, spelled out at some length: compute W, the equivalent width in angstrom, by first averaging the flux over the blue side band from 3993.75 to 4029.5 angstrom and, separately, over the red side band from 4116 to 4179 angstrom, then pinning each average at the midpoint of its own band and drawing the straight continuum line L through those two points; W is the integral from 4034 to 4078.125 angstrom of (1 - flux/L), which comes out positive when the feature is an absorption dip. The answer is 5.32 angstrom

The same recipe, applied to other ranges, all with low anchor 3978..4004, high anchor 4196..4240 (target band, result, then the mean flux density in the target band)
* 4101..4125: -3.2 angstrom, 4.71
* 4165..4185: -1.0 angstrom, 4.41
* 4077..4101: -3.8 angstrom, 4.79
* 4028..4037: 0.2 angstrom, 3.99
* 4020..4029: -1.0 angstrom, 4.54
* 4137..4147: -0.5 angstrom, 4.36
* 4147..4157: -1.0 angstrom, 4.61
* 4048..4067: 0.3 angstrom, 4.03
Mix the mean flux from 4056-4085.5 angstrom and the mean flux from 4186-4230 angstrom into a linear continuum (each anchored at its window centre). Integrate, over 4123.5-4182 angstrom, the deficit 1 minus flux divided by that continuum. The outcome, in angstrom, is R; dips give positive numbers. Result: -4.9 angstrom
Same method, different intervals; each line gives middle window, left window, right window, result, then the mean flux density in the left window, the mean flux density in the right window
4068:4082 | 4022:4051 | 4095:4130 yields 0.9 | 4.09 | 4.69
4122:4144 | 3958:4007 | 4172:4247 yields -3.6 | 3.2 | 4.3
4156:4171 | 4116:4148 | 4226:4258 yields -0.6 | 4.63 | 4.21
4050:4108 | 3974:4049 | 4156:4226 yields -1.9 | 4.1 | 4.42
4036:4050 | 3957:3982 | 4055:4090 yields -0.8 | 2.28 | 4.25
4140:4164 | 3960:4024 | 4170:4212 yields -2.4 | 3.57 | 4.29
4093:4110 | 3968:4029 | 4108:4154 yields 0.2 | 3.91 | 4.67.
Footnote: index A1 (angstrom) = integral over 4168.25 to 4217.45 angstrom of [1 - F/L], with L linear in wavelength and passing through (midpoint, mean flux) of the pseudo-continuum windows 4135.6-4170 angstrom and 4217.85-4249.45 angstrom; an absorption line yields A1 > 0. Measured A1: 0.8 angstrom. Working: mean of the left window 4.57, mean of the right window 4.26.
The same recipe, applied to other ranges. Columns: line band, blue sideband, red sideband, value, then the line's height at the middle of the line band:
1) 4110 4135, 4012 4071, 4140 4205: -3.01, 4.31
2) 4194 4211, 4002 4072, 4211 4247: 0.25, 4.31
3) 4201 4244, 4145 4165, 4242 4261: 1.69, 4.46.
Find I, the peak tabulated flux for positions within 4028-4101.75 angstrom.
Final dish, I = 5.53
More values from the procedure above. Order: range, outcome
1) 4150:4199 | 4.99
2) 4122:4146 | 5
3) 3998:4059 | 4.96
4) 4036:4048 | 4.32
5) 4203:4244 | 4.87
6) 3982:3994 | 4.4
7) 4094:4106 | 5.05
